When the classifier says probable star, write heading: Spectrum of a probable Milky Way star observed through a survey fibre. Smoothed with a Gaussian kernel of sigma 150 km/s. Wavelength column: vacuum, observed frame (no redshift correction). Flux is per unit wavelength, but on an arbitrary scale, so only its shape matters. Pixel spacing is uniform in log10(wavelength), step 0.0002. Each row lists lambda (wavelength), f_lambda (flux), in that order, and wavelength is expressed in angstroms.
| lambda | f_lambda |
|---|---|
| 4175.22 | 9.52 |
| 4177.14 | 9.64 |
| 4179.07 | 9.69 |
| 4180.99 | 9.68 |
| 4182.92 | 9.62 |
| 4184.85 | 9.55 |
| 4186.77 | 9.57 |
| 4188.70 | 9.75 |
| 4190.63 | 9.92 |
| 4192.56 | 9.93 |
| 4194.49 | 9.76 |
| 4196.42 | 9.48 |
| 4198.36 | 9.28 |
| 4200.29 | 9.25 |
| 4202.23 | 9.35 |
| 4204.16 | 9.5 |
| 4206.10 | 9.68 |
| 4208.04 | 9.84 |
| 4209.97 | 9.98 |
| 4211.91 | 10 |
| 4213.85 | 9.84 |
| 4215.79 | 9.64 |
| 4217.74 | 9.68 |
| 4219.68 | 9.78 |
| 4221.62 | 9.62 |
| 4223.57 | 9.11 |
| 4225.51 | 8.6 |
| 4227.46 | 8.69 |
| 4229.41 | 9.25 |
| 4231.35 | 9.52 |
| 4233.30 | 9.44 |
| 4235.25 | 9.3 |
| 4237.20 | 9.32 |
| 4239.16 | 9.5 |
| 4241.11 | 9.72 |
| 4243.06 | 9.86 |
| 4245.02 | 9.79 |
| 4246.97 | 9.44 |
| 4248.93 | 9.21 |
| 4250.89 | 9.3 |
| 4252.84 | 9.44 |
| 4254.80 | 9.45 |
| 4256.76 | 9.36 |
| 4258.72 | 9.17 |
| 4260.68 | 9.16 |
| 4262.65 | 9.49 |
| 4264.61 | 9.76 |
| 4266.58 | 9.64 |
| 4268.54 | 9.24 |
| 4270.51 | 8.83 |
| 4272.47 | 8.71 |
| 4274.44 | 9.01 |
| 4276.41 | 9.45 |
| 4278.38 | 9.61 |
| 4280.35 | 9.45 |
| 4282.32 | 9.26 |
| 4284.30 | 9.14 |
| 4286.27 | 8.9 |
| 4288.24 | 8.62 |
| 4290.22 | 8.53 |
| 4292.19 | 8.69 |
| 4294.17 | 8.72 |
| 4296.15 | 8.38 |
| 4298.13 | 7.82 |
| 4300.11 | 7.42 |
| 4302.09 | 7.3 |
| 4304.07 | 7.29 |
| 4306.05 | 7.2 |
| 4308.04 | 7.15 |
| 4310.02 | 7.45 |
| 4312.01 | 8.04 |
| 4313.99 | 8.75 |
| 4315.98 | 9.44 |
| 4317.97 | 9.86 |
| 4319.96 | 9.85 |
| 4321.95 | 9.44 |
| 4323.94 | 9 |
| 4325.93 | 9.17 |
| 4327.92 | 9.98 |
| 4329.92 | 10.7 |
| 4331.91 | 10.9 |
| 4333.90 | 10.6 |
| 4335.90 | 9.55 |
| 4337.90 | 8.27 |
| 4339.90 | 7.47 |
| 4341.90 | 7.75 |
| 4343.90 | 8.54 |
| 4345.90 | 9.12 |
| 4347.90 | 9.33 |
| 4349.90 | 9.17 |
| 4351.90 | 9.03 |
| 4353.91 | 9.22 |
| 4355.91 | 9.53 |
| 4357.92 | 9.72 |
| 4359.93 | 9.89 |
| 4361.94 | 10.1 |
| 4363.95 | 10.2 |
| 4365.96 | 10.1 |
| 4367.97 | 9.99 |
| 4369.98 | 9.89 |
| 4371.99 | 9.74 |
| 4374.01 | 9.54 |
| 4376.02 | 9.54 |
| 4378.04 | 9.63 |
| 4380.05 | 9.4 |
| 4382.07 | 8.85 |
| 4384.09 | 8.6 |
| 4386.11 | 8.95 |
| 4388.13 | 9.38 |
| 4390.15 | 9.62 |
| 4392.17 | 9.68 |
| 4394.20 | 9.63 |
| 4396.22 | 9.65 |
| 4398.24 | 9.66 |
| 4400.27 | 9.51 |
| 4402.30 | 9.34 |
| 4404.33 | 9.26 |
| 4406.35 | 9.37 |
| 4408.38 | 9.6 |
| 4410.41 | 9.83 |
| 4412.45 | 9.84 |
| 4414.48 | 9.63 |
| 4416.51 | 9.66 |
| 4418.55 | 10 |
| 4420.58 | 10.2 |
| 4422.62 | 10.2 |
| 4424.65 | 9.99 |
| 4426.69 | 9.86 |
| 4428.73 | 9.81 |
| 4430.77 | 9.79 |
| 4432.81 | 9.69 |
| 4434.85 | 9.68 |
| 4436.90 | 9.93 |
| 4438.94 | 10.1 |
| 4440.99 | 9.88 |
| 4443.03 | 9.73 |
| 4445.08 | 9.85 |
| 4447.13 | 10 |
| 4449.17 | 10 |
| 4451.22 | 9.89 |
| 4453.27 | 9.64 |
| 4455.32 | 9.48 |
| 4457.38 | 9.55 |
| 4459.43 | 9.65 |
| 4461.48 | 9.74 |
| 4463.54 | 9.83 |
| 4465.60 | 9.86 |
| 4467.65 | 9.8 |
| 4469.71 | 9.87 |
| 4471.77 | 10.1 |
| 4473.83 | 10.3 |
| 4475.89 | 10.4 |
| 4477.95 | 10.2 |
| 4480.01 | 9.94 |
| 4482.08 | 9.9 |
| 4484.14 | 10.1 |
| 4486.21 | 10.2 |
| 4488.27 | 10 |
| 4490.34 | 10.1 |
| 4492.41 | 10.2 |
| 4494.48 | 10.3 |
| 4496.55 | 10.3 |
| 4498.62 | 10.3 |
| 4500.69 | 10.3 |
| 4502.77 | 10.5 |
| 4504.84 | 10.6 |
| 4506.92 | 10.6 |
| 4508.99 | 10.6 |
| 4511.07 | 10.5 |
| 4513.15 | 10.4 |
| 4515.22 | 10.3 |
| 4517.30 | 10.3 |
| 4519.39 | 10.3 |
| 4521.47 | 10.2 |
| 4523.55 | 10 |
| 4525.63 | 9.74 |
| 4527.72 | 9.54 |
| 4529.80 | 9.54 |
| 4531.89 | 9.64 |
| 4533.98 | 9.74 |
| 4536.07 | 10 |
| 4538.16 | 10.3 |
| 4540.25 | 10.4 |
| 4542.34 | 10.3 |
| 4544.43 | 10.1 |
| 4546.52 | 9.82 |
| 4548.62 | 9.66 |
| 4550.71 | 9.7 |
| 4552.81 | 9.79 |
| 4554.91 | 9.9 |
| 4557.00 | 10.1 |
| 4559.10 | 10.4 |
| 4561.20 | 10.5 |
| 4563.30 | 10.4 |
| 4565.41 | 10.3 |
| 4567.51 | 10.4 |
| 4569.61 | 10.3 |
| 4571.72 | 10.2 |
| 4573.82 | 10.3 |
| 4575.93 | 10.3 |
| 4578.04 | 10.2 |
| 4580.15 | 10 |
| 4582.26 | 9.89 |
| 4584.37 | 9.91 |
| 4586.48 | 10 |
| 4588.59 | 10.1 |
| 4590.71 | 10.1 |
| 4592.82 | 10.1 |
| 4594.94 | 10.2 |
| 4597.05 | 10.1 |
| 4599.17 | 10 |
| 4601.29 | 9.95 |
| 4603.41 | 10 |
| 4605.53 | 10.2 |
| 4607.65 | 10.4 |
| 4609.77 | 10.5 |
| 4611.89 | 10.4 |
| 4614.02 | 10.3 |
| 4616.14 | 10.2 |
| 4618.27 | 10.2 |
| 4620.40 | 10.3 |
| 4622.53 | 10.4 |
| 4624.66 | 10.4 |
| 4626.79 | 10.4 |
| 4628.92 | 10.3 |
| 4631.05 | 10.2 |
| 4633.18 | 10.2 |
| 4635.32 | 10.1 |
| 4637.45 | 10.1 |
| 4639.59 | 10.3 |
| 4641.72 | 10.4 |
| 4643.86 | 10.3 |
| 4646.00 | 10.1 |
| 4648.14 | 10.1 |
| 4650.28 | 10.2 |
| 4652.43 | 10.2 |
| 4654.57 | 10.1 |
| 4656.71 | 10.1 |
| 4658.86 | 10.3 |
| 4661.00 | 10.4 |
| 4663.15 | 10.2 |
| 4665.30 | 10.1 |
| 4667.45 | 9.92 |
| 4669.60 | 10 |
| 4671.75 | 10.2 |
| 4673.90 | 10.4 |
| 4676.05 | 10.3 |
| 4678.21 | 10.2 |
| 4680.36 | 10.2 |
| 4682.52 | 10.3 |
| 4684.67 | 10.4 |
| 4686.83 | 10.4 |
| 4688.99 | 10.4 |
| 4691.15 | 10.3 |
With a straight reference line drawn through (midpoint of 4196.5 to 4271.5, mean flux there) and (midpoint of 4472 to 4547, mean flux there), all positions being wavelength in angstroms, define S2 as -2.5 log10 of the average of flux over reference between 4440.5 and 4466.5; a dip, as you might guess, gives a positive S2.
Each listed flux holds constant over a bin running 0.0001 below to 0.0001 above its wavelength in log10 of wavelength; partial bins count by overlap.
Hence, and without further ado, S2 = 0.027 mag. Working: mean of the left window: 9.45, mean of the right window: 10.2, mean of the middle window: 9.77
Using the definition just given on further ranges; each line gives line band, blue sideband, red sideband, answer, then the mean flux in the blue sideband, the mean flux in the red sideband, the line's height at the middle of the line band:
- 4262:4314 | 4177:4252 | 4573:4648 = 0.13 mag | 9.54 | 10.2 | 9.66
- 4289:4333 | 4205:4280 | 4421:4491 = 0.11 mag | 9.43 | 9.92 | 9.59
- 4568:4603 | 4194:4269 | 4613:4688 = 0.00 mag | 9.47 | 10.2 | 10.1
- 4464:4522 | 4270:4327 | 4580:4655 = -0.07 mag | 8.64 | 10.2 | 9.58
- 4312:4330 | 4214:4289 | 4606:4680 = 0.01 mag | 9.34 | 10.2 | 9.5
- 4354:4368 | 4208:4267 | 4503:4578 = -0.01 mag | 9.47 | 10.2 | 9.75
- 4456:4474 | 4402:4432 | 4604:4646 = 0.01 mag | 9.77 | 10.3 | 9.89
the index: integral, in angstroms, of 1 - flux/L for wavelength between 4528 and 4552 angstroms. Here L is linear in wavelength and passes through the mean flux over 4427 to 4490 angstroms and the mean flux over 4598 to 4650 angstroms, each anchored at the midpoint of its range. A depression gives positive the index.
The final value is 0.4 angstroms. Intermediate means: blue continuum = 9.9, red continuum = 10.2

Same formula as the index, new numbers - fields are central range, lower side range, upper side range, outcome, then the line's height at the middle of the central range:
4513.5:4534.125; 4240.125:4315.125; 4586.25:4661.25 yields -0.29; 9.82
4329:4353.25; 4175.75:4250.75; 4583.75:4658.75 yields 1.37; 9.75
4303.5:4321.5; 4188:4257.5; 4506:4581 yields 2.40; 9.69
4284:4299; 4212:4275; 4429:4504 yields 1.46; 9.51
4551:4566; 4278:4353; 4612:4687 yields -0.49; 9.85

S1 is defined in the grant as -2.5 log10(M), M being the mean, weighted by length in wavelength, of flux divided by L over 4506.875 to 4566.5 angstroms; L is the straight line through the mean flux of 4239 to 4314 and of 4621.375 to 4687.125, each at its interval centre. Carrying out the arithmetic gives -0.03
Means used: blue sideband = 8.84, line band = 10.1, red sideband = 10.2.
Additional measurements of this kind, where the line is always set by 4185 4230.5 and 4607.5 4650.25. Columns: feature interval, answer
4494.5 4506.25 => -0.04 mag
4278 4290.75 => 0.07 mag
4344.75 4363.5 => 0.04 mag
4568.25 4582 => 0.00 mag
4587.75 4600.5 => 0.01 mag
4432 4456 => 0.01 mag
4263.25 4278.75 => 0.04 mag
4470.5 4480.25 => -0.02 mag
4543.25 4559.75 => 0.02 mag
